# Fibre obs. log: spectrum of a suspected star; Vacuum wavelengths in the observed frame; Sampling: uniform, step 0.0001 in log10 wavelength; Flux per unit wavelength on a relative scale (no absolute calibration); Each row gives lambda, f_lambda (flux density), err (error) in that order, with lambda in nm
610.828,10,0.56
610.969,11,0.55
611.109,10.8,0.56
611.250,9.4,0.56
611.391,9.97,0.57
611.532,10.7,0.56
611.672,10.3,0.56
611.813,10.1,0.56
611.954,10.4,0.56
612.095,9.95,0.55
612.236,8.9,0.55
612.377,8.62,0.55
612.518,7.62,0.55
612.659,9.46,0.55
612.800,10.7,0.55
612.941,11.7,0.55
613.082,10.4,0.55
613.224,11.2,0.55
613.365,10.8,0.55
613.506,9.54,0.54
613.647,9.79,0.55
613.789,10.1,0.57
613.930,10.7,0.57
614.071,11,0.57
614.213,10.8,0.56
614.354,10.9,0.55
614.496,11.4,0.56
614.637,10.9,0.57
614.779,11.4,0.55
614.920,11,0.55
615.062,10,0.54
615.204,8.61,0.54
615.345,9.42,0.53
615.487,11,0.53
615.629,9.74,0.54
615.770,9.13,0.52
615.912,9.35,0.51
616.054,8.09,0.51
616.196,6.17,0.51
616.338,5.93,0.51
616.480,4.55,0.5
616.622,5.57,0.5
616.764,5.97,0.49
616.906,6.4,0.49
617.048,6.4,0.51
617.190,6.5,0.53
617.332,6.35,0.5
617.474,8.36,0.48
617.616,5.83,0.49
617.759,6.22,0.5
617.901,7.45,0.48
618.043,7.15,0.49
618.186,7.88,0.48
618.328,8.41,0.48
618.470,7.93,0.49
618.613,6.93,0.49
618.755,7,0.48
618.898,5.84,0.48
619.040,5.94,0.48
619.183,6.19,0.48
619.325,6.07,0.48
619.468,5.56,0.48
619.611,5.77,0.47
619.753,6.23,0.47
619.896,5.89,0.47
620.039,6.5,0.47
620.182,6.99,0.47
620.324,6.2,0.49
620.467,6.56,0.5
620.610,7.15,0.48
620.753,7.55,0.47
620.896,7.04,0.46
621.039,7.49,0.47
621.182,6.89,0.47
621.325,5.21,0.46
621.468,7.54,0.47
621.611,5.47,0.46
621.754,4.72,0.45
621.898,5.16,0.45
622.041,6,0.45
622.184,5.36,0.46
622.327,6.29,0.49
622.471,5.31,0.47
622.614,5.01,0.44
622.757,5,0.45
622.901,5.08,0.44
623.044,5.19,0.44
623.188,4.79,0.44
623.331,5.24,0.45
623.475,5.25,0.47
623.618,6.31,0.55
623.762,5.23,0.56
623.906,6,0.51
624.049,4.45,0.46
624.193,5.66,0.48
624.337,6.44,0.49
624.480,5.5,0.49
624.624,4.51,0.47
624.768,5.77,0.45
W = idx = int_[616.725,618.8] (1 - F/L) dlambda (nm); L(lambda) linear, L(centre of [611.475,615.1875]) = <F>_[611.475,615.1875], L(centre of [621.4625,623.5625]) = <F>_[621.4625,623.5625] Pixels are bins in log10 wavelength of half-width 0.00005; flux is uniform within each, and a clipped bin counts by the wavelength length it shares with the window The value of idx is 0.23 nm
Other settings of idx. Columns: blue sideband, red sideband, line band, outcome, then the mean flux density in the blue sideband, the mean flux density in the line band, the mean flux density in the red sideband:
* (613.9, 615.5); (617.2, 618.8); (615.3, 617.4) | 0.379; 10.6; 7.35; 7.21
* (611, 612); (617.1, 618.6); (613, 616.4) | -0.455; 10.3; 9.9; 7.19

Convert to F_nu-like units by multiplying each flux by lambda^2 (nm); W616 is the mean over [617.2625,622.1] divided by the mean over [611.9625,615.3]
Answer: 0.7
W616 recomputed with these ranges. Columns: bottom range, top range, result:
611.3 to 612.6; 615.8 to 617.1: 0.69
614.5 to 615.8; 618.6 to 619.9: 0.61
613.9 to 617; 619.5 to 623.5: 0.68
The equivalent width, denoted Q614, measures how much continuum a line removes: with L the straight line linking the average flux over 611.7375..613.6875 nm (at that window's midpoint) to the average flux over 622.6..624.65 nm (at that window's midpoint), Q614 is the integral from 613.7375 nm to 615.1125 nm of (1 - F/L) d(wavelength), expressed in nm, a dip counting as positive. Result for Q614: -0.24 nm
